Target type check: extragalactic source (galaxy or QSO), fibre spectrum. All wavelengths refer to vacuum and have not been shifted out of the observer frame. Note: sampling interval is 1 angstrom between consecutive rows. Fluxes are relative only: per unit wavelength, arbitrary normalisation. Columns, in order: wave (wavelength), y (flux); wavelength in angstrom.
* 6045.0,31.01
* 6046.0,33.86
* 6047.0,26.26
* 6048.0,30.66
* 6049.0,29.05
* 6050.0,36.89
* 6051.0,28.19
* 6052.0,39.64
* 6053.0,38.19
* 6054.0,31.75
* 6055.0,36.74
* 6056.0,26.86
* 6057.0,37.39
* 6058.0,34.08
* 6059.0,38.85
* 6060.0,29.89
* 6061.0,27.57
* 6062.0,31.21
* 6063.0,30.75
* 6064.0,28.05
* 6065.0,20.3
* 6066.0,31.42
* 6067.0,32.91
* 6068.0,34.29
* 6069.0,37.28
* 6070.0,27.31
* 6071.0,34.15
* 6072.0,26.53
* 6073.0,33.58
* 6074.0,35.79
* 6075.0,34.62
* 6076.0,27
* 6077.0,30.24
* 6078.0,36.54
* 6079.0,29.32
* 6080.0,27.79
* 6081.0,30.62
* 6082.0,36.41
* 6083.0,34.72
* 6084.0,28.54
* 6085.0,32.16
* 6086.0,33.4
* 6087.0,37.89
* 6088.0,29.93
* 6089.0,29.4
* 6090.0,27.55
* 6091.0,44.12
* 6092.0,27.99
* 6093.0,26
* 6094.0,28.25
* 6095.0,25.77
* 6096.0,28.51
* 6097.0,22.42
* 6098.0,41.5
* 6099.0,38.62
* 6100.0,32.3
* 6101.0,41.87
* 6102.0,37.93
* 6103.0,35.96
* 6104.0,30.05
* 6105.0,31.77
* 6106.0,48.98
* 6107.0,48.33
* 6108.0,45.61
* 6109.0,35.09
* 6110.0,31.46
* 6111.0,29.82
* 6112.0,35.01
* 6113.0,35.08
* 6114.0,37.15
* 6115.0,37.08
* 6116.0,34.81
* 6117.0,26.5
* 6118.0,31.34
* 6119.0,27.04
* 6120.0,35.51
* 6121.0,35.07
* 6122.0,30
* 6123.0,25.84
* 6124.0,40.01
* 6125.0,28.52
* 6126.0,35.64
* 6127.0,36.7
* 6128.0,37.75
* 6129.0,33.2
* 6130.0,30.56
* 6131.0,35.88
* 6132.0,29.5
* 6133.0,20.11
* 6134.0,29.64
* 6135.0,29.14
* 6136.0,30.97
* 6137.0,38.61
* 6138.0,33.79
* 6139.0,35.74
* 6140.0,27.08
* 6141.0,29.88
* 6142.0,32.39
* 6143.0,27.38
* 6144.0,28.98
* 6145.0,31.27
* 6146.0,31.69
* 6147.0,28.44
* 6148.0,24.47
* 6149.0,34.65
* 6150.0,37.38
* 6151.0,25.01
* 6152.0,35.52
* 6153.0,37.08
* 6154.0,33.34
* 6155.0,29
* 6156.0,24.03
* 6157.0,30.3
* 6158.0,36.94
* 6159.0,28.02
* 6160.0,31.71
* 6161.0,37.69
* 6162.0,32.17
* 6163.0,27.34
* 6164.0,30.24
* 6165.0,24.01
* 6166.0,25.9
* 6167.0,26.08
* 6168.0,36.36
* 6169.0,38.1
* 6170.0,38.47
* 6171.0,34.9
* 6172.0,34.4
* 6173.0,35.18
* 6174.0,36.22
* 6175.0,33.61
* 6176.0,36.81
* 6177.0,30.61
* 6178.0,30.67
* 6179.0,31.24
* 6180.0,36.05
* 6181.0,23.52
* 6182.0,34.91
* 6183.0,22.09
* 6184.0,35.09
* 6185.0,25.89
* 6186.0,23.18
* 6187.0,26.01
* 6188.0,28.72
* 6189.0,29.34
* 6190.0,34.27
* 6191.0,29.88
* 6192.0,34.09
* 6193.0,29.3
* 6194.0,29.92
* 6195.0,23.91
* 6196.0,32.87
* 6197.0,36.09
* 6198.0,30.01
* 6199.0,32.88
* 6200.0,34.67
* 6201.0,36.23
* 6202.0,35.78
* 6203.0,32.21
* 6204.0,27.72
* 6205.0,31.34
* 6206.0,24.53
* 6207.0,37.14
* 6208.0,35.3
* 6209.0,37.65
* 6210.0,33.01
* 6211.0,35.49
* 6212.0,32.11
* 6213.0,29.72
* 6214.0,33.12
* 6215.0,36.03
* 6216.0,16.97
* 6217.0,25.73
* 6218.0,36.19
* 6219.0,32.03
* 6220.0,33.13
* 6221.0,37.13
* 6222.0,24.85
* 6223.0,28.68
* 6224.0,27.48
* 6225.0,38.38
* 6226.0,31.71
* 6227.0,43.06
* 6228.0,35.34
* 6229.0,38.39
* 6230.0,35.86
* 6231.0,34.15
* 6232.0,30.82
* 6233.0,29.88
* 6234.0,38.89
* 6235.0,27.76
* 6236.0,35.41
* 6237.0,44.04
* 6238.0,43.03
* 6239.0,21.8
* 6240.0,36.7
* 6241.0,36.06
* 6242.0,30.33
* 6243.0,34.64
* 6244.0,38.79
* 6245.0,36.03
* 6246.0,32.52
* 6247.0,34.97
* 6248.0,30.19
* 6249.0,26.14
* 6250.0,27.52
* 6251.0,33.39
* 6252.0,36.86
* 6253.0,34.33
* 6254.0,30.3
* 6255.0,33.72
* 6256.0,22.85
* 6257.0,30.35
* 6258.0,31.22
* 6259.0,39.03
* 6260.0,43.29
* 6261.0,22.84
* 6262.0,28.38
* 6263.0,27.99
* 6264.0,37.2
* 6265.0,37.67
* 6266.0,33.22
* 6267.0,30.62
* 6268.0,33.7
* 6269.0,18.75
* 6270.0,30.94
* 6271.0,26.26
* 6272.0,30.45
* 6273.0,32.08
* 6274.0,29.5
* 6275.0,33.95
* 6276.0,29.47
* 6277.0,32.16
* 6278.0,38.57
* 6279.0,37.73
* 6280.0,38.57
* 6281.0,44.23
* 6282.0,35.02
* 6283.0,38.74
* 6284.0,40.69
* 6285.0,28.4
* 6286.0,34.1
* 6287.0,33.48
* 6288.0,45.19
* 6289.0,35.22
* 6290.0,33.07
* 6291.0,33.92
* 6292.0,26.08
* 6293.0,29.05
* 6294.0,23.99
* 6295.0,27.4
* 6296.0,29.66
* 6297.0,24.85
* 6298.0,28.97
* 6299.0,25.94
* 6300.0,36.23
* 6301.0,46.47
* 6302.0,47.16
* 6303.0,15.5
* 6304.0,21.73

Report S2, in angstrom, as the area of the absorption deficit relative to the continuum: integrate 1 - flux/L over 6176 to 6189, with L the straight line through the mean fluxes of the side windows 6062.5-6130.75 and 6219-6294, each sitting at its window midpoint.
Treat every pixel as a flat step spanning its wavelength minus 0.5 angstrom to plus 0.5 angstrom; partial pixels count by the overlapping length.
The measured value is 1.5 angstrom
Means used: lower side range 33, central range 29.3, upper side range 33.3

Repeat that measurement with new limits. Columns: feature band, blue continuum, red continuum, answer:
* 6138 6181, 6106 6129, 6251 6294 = 3.2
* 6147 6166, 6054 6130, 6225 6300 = 1.2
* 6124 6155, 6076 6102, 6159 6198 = -0.2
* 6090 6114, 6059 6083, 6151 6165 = -2.7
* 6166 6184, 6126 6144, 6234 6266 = -0.3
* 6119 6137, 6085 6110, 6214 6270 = 1.1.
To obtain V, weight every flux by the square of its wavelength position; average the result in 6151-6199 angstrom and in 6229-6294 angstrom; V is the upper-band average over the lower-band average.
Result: 1.1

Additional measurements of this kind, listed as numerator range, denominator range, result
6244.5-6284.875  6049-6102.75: 1.08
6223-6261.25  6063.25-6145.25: 1.08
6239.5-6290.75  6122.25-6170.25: 1.10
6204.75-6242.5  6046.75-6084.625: 1.09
